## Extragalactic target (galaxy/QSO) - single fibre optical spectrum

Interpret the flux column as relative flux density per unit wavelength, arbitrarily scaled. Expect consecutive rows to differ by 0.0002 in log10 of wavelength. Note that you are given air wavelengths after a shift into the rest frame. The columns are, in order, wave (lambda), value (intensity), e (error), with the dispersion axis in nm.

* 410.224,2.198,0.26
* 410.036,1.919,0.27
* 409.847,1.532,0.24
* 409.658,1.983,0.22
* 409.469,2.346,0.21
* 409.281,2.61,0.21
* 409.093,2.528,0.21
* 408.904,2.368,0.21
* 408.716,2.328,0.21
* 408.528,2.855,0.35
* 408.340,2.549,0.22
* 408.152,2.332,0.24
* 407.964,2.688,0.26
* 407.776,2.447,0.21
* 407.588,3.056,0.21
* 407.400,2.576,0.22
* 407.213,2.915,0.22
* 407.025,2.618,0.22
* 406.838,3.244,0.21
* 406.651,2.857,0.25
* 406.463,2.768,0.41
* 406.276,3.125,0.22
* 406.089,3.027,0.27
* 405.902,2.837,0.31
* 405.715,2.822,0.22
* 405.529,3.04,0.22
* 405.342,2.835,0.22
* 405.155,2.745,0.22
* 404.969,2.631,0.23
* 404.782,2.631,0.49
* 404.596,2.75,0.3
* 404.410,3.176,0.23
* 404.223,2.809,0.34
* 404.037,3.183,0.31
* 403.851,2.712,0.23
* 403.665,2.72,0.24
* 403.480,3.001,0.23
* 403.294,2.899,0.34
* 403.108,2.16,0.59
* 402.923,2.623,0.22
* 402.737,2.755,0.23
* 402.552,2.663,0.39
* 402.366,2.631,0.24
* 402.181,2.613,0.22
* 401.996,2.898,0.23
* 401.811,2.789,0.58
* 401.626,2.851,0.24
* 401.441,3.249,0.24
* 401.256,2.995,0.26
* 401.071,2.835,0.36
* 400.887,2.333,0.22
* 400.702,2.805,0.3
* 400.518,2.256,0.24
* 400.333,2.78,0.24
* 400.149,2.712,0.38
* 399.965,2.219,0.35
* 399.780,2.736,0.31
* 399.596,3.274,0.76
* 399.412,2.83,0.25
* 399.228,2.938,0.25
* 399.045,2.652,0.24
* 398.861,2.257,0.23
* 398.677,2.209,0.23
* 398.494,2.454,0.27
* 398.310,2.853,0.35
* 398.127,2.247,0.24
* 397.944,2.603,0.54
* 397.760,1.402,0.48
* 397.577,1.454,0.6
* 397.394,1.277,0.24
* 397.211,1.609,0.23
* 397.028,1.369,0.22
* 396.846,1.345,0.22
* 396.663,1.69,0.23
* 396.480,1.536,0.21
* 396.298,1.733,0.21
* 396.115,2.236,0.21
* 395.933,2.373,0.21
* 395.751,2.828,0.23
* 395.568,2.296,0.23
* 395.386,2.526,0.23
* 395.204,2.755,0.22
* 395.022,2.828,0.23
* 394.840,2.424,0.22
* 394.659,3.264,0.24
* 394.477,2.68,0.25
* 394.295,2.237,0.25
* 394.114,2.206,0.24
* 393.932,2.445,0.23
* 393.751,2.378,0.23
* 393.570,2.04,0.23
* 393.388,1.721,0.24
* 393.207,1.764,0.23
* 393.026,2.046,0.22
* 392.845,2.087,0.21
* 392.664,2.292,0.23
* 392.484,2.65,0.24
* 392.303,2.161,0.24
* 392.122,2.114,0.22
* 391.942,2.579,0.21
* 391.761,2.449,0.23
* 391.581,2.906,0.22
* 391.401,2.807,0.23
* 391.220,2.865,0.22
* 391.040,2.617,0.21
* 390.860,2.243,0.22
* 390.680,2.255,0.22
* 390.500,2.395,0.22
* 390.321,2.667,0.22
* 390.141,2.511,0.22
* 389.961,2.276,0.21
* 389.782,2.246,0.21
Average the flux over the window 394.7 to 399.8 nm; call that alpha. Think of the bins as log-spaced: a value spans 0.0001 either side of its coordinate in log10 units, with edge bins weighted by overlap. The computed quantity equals 2.24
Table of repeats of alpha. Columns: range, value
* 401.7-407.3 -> 2.82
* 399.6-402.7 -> 2.73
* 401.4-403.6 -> 2.75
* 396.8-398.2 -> 1.67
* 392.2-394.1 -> 2.16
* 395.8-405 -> 2.48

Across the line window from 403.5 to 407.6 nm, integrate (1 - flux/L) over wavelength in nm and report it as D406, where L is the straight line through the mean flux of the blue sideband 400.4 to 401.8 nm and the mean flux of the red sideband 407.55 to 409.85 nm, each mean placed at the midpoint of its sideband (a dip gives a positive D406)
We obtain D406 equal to -0.45 nm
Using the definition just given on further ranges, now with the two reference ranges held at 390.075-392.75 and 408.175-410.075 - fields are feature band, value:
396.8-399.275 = 0.39 nm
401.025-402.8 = -0.33 nm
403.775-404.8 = -0.23 nm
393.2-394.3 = 0.15 nm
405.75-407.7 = -0.46 nm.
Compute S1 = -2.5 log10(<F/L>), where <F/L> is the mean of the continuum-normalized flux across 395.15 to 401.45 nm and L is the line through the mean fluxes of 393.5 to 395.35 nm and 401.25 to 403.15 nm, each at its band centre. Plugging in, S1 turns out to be 0.14 mag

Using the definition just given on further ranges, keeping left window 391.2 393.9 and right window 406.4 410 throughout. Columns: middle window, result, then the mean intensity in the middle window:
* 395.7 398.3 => 0.271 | 1.85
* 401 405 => -0.138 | 2.8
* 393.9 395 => -0.100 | 2.57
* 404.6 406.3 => -0.136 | 2.84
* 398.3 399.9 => -0.112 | 2.67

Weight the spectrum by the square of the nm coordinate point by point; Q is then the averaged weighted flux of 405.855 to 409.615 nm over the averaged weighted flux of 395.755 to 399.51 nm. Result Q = 1.36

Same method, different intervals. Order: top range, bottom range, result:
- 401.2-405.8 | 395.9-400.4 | 1.32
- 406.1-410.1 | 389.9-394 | 1.18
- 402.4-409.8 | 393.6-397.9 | 1.34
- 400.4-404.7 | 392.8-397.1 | 1.31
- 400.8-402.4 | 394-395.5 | 1.11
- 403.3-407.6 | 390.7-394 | 1.31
